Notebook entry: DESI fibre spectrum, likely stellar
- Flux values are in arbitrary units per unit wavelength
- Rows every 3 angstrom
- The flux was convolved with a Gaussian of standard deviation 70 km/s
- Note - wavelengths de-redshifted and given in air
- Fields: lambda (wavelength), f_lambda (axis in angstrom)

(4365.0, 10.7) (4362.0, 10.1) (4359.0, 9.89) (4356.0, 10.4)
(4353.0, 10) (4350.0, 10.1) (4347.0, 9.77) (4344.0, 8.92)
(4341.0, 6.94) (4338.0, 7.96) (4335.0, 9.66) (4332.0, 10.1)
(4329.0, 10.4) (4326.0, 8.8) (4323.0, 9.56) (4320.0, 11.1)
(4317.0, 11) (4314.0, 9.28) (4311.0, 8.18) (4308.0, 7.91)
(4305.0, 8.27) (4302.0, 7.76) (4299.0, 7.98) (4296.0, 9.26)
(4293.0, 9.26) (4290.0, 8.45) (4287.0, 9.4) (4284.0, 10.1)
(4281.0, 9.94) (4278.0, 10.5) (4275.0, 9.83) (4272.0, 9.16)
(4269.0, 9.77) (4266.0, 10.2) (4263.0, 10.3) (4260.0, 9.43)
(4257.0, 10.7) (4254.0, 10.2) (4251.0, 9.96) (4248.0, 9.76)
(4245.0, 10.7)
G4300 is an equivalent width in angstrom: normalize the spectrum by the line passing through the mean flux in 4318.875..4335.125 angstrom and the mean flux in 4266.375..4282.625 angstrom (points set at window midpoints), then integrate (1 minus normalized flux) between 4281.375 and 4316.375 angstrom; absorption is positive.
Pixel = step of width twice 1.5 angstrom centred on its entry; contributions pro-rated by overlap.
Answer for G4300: 3.8 angstrom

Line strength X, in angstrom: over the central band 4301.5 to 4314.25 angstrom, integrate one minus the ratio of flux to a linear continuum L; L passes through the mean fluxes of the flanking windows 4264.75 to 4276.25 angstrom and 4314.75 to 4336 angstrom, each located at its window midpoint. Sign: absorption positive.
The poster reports 2.23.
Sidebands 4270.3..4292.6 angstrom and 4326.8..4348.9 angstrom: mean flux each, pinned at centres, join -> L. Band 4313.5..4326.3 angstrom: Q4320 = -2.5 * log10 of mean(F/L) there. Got -0.09 mag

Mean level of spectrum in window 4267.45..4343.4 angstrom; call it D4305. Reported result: 9.22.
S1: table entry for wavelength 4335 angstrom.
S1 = 9.66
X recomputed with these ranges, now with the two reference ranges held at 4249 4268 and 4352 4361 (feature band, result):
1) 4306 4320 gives 1.15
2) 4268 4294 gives 1.30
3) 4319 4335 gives 0.28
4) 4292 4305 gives 2.06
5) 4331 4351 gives 2.16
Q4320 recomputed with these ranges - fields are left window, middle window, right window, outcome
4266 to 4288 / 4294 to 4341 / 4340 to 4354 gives 0.05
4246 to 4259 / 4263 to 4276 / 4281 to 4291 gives 0.00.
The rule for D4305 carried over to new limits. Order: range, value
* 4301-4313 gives 8.09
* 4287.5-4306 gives 8.55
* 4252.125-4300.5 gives 9.66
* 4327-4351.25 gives 9.21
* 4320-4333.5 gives 9.87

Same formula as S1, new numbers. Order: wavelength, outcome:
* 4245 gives 10.7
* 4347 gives 9.77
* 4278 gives 10.5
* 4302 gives 7.76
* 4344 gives 8.92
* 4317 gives 11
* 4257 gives 10.7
